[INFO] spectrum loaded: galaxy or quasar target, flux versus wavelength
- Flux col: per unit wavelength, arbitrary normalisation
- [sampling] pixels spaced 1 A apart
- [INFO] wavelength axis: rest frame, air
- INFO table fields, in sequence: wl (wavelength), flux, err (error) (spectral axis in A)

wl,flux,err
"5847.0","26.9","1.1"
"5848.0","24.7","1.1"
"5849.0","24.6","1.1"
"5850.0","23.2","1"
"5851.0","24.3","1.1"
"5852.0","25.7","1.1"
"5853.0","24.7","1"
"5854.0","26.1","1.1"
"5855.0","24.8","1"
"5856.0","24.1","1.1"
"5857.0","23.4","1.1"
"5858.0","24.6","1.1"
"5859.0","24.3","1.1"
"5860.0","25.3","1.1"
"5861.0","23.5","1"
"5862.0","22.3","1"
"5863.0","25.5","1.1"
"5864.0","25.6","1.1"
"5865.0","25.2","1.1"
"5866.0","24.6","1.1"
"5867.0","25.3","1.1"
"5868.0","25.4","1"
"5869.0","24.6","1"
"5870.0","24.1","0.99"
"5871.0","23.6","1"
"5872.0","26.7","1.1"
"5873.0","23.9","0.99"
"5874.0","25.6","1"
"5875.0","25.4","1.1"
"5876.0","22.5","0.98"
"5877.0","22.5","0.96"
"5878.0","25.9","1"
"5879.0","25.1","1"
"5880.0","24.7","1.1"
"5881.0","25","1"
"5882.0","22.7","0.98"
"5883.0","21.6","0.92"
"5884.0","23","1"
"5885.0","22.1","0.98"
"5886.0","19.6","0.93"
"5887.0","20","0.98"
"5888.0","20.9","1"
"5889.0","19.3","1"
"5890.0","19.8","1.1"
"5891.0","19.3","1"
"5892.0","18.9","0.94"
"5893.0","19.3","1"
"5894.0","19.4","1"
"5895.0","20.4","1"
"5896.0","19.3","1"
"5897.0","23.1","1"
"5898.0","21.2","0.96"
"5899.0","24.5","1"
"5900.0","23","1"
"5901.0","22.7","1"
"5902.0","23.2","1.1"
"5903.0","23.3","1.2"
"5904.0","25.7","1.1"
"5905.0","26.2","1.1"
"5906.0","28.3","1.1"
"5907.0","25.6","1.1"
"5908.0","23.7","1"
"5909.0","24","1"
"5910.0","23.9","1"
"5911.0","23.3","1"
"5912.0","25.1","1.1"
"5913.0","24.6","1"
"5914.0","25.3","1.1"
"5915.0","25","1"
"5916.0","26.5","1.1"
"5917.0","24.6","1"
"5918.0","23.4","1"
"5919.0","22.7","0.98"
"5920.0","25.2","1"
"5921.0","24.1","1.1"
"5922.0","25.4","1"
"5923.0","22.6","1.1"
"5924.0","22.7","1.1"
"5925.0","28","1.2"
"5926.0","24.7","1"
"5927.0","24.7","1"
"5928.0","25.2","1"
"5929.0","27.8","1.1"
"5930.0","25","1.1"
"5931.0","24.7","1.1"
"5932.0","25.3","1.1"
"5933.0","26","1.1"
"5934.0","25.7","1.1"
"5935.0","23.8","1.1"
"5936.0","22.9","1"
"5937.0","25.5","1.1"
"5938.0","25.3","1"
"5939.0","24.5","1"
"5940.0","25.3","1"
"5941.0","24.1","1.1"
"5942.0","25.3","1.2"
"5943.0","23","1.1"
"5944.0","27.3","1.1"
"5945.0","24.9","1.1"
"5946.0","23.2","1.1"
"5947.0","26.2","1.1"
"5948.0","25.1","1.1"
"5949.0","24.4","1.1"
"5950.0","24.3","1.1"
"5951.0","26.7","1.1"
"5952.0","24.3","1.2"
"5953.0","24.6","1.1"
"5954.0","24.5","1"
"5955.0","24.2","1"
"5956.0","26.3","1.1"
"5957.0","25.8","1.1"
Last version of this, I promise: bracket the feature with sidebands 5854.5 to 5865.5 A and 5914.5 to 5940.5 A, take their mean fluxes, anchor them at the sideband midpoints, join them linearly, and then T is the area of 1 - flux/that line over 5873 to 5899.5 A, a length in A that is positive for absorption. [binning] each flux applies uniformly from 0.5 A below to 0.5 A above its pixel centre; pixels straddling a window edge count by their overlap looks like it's 2.8 A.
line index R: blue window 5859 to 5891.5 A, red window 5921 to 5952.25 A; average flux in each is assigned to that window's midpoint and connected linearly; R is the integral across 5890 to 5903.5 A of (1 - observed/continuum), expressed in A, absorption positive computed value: 1.5 A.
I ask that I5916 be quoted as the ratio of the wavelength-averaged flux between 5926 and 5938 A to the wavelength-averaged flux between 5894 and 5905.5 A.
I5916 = 1.10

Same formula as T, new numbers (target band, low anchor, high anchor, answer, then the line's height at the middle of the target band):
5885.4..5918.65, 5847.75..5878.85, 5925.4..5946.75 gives 2.7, 24.8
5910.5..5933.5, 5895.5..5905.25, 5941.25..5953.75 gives -0.9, 24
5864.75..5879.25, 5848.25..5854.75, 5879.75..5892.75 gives -1.3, 22.7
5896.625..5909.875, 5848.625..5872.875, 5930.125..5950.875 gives 0.3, 24.8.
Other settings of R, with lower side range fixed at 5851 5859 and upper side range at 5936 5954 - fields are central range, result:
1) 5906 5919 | 0.08 A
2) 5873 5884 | 0.32 A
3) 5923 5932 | -0.13 A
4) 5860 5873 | 0.02 A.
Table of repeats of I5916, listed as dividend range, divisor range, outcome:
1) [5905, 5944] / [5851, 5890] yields 1.04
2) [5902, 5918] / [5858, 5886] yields 1.03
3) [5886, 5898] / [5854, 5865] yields 0.82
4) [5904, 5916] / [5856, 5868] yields 1.02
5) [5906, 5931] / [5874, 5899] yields 1.13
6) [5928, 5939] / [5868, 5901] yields 1.12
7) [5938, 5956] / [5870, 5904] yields 1.11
